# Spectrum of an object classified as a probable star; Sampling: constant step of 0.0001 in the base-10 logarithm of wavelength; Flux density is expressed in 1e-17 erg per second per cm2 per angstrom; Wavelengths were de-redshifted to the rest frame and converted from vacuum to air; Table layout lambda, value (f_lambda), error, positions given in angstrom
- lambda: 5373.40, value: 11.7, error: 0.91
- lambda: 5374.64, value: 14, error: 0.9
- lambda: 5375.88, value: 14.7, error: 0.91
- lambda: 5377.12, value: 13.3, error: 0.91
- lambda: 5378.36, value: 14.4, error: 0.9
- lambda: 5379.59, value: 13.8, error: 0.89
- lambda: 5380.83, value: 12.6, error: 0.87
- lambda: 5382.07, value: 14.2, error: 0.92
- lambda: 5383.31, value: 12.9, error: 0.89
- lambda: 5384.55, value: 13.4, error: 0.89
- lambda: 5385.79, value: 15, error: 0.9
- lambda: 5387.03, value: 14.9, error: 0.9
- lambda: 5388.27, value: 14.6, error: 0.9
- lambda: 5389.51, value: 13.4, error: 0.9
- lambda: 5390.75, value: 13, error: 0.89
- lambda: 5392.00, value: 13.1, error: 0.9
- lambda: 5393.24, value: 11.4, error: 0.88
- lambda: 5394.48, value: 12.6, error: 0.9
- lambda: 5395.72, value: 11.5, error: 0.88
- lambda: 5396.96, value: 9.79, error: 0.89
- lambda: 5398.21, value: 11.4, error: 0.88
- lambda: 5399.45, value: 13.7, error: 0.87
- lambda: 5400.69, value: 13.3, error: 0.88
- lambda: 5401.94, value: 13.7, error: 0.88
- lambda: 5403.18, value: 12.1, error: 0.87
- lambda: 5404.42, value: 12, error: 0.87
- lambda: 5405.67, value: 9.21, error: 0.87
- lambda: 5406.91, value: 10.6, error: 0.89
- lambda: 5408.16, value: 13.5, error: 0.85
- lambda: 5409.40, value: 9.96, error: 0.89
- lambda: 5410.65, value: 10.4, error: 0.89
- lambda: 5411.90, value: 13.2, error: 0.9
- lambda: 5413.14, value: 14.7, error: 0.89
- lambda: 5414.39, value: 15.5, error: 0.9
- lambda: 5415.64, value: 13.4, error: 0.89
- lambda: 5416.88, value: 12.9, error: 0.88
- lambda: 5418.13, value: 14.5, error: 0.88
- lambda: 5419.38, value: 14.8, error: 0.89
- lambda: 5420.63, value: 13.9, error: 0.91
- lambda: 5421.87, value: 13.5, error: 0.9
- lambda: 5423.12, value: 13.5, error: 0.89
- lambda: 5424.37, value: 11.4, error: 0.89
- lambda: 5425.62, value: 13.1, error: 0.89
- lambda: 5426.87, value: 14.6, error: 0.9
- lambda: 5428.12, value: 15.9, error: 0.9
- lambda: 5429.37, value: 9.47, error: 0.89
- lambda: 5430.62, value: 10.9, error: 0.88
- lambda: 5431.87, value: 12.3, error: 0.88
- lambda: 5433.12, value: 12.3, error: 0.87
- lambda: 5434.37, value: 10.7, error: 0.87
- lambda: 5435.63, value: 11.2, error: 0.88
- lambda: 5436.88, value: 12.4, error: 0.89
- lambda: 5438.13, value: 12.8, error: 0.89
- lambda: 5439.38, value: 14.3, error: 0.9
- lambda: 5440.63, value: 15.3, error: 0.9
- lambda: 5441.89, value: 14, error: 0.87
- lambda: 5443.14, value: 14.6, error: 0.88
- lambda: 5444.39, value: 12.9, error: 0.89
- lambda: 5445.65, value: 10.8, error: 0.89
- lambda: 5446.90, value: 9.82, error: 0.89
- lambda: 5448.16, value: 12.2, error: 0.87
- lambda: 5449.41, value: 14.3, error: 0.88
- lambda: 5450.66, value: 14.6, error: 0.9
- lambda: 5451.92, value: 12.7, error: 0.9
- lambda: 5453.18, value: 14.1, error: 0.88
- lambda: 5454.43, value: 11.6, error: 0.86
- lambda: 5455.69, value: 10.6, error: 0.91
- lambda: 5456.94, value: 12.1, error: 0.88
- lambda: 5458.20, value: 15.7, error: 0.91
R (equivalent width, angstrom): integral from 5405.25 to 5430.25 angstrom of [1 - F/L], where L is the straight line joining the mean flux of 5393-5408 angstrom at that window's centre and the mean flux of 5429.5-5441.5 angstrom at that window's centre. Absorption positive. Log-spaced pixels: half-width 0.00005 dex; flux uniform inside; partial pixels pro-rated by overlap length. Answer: -1.7 angstrom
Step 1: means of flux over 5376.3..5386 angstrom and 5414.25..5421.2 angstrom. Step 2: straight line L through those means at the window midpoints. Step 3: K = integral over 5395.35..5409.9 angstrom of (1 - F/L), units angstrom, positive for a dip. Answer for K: 2.3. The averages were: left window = 13.7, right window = 14.1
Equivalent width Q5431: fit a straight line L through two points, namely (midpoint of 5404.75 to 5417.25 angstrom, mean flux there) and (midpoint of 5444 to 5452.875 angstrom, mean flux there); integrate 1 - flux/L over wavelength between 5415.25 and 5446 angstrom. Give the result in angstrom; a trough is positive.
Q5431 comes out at -1.5 angstrom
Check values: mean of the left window 12.3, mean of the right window 12.5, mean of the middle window 13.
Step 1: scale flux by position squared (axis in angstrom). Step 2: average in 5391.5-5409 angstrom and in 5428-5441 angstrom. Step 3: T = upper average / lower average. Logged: 1.0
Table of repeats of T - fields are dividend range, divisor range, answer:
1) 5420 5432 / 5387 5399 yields 1.05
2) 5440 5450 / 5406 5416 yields 1.05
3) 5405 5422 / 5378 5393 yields 0.95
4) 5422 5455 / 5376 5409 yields 1.01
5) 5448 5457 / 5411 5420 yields 0.93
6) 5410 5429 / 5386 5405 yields 1.08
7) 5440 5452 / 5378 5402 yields 1.02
